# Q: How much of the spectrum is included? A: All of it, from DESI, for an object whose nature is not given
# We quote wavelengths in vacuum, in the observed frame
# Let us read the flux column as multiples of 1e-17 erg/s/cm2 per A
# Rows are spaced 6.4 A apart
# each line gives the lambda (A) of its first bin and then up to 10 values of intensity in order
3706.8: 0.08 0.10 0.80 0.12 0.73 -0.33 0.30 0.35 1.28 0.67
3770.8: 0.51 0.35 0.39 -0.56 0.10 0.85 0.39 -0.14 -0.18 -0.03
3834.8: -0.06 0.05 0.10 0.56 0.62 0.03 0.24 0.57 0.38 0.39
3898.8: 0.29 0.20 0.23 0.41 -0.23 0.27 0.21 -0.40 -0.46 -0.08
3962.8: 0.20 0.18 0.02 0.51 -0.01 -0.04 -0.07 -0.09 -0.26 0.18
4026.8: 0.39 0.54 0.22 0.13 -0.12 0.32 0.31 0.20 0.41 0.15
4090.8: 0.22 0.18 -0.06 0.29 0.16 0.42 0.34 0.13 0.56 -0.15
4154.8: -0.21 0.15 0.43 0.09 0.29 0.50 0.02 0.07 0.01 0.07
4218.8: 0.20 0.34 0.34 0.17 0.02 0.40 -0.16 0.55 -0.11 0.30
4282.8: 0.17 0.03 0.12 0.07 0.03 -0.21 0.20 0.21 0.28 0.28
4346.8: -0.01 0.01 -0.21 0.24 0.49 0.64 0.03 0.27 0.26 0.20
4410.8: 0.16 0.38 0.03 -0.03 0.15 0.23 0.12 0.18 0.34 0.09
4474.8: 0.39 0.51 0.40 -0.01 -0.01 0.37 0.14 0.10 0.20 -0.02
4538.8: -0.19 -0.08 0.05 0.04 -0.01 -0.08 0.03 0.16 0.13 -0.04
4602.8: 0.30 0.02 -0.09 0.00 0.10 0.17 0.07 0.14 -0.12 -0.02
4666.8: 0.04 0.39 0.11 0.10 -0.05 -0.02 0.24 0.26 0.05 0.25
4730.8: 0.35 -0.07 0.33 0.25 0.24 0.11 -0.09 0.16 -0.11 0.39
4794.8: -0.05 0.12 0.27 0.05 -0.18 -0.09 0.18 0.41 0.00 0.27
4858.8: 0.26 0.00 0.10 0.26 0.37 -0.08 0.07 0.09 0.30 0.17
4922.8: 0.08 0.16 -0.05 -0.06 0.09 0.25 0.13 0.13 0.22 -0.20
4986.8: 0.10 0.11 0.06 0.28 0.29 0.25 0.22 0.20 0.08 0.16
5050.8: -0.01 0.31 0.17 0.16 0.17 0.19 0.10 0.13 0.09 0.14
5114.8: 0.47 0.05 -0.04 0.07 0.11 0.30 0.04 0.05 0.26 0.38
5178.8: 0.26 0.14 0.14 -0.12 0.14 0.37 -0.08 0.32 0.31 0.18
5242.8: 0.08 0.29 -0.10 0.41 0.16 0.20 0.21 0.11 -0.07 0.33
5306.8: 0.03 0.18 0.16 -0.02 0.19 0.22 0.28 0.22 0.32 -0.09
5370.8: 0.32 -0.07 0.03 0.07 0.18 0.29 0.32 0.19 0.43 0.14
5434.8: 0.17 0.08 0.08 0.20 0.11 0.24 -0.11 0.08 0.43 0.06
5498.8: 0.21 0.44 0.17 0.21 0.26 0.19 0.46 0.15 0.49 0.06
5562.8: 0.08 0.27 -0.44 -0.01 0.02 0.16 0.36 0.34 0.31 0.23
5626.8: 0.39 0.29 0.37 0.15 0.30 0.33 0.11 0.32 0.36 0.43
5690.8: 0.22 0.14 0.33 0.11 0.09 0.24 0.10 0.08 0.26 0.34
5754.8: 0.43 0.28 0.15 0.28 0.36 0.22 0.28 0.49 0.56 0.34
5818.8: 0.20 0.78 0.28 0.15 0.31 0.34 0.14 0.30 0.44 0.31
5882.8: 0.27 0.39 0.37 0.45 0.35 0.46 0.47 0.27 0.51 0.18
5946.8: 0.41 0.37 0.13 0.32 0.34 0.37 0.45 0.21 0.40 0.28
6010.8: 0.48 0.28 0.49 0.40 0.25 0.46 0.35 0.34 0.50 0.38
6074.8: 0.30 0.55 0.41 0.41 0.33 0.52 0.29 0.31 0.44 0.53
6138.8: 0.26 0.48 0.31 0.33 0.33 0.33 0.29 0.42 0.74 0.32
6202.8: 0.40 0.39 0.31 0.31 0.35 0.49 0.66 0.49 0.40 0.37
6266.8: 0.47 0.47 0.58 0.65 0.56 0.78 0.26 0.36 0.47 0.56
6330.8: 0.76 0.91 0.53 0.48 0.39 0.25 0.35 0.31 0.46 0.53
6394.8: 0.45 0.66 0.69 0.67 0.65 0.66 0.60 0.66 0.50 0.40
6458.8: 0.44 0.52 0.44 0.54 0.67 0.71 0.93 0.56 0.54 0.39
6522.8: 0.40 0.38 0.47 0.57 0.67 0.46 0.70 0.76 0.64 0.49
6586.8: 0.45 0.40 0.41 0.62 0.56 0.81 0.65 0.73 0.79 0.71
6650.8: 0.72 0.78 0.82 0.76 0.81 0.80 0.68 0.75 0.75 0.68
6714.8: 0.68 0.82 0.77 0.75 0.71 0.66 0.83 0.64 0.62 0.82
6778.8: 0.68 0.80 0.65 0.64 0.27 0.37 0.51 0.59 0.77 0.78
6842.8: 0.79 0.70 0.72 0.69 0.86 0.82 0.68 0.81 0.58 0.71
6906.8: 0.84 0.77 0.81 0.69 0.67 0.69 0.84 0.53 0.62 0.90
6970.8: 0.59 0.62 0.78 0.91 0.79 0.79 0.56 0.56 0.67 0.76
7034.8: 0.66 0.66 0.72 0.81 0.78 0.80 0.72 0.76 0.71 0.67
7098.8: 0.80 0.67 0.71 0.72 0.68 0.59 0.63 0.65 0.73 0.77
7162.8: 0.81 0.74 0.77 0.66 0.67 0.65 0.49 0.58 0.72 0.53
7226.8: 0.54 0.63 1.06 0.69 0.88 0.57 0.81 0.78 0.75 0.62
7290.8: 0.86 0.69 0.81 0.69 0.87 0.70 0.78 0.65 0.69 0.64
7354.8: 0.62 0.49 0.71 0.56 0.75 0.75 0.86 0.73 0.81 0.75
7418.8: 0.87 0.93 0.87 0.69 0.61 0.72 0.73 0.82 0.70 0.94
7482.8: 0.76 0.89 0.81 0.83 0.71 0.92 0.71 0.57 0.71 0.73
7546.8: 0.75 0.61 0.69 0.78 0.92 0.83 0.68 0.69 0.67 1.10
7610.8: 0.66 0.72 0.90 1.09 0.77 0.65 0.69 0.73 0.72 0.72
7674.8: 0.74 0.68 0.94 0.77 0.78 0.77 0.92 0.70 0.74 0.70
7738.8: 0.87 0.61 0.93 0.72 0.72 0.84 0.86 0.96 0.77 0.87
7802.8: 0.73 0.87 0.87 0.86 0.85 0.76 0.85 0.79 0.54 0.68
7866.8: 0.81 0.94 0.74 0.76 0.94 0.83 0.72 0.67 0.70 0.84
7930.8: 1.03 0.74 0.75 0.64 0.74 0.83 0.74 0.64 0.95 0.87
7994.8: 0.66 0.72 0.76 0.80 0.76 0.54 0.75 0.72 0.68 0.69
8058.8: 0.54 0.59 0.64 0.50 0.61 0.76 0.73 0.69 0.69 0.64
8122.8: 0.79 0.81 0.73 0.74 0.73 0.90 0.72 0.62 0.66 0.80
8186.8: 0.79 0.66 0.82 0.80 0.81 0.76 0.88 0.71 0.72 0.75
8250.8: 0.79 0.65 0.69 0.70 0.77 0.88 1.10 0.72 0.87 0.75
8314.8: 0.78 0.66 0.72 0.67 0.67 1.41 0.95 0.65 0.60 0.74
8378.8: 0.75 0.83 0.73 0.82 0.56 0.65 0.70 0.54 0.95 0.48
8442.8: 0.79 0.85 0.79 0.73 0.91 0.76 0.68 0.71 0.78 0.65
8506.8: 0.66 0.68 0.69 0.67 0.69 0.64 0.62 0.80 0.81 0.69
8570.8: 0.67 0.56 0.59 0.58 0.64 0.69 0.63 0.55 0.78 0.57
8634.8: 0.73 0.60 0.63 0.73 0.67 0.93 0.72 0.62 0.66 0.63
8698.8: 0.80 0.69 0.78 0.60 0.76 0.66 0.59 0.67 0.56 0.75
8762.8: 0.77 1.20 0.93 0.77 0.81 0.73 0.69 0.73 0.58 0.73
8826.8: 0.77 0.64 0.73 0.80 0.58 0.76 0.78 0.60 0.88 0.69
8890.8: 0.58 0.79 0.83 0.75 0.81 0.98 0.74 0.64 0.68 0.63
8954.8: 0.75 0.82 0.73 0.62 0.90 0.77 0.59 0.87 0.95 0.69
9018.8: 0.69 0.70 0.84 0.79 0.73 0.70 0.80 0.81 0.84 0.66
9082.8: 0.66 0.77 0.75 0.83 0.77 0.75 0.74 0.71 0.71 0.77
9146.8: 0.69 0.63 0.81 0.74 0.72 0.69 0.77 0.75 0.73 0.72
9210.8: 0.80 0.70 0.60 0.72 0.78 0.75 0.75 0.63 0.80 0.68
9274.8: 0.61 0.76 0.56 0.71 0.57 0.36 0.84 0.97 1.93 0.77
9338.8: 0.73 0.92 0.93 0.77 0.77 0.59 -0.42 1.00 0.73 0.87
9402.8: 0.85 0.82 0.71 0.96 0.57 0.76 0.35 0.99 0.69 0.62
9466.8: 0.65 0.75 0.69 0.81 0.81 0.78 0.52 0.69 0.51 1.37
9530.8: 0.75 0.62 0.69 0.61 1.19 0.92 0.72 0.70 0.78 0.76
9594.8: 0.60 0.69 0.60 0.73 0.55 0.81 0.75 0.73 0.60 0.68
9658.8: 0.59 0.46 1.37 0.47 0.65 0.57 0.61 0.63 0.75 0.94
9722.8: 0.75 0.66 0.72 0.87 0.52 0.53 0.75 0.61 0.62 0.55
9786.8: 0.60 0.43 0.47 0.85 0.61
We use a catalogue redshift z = 0.66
